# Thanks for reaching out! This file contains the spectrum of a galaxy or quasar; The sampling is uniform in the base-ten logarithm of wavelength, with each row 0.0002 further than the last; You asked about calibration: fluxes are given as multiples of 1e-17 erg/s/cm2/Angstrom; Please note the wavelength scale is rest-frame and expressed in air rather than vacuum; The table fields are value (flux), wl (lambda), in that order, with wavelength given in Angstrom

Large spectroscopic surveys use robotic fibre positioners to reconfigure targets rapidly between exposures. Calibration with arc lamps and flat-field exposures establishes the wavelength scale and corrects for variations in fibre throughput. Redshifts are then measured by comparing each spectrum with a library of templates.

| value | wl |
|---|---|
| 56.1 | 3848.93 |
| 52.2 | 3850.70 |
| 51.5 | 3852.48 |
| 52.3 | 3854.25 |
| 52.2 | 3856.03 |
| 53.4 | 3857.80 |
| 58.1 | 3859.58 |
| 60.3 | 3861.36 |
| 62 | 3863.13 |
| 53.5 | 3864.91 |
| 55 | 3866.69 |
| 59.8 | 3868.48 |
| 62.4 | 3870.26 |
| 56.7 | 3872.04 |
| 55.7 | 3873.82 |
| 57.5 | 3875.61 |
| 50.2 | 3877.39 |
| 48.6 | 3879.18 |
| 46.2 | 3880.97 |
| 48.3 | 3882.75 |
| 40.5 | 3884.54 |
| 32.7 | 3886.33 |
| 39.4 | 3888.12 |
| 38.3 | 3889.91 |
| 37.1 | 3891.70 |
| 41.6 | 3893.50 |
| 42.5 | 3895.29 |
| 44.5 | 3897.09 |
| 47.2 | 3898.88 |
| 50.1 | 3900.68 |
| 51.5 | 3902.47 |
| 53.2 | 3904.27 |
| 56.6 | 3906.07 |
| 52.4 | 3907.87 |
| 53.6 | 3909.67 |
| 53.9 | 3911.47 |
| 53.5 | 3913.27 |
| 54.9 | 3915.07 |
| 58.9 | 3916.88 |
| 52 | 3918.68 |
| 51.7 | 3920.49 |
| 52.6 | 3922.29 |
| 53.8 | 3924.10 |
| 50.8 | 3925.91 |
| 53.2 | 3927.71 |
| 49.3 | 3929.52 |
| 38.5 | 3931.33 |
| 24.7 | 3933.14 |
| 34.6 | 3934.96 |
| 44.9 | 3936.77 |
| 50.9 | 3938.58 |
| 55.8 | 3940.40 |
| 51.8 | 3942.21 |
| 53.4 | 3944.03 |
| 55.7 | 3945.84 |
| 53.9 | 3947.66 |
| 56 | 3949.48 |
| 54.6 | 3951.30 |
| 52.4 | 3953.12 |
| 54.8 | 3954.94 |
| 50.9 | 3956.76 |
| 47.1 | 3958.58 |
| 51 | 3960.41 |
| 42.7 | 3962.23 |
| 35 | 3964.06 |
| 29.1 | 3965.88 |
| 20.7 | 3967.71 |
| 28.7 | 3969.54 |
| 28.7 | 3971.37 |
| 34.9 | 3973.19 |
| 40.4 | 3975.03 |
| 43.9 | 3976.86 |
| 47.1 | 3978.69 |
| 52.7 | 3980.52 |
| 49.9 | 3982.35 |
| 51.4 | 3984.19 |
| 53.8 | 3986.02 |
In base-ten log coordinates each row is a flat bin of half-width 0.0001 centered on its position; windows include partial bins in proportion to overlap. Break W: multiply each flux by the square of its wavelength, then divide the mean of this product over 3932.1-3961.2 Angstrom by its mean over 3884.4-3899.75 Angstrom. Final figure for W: 1.26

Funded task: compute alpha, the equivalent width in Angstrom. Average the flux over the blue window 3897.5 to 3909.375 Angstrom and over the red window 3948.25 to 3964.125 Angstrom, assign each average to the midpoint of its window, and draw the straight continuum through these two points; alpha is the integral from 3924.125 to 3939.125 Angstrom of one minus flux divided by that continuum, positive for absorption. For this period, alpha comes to 2.1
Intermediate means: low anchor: 51.6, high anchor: 50.2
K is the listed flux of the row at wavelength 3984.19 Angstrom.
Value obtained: 51.4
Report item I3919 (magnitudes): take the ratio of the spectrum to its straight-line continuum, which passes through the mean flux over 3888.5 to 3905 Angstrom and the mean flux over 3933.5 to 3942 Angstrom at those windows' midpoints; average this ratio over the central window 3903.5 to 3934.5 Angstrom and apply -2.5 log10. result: -0.12 mag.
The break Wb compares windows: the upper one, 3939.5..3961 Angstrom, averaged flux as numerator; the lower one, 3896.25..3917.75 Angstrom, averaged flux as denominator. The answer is 1.0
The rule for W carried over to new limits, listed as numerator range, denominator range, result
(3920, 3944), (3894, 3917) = 0.93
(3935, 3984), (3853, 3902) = 0.95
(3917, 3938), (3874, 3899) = 1.08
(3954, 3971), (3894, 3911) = 0.82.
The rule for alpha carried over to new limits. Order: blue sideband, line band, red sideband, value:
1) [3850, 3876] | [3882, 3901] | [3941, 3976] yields 3.93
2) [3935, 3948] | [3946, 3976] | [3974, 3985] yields 3.95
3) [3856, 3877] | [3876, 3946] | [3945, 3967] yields 6.30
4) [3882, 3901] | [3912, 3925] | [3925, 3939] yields -3.44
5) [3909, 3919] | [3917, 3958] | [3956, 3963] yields 0.88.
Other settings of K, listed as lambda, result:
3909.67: 53.6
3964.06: 35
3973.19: 34.9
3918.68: 52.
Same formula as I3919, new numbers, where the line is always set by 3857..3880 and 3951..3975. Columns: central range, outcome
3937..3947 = -0.20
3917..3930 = -0.12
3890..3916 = 0.03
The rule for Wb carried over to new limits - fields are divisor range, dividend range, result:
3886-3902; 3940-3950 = 1.29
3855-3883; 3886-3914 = 0.85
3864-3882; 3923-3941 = 0.84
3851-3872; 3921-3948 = 0.86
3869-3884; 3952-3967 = 0.85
